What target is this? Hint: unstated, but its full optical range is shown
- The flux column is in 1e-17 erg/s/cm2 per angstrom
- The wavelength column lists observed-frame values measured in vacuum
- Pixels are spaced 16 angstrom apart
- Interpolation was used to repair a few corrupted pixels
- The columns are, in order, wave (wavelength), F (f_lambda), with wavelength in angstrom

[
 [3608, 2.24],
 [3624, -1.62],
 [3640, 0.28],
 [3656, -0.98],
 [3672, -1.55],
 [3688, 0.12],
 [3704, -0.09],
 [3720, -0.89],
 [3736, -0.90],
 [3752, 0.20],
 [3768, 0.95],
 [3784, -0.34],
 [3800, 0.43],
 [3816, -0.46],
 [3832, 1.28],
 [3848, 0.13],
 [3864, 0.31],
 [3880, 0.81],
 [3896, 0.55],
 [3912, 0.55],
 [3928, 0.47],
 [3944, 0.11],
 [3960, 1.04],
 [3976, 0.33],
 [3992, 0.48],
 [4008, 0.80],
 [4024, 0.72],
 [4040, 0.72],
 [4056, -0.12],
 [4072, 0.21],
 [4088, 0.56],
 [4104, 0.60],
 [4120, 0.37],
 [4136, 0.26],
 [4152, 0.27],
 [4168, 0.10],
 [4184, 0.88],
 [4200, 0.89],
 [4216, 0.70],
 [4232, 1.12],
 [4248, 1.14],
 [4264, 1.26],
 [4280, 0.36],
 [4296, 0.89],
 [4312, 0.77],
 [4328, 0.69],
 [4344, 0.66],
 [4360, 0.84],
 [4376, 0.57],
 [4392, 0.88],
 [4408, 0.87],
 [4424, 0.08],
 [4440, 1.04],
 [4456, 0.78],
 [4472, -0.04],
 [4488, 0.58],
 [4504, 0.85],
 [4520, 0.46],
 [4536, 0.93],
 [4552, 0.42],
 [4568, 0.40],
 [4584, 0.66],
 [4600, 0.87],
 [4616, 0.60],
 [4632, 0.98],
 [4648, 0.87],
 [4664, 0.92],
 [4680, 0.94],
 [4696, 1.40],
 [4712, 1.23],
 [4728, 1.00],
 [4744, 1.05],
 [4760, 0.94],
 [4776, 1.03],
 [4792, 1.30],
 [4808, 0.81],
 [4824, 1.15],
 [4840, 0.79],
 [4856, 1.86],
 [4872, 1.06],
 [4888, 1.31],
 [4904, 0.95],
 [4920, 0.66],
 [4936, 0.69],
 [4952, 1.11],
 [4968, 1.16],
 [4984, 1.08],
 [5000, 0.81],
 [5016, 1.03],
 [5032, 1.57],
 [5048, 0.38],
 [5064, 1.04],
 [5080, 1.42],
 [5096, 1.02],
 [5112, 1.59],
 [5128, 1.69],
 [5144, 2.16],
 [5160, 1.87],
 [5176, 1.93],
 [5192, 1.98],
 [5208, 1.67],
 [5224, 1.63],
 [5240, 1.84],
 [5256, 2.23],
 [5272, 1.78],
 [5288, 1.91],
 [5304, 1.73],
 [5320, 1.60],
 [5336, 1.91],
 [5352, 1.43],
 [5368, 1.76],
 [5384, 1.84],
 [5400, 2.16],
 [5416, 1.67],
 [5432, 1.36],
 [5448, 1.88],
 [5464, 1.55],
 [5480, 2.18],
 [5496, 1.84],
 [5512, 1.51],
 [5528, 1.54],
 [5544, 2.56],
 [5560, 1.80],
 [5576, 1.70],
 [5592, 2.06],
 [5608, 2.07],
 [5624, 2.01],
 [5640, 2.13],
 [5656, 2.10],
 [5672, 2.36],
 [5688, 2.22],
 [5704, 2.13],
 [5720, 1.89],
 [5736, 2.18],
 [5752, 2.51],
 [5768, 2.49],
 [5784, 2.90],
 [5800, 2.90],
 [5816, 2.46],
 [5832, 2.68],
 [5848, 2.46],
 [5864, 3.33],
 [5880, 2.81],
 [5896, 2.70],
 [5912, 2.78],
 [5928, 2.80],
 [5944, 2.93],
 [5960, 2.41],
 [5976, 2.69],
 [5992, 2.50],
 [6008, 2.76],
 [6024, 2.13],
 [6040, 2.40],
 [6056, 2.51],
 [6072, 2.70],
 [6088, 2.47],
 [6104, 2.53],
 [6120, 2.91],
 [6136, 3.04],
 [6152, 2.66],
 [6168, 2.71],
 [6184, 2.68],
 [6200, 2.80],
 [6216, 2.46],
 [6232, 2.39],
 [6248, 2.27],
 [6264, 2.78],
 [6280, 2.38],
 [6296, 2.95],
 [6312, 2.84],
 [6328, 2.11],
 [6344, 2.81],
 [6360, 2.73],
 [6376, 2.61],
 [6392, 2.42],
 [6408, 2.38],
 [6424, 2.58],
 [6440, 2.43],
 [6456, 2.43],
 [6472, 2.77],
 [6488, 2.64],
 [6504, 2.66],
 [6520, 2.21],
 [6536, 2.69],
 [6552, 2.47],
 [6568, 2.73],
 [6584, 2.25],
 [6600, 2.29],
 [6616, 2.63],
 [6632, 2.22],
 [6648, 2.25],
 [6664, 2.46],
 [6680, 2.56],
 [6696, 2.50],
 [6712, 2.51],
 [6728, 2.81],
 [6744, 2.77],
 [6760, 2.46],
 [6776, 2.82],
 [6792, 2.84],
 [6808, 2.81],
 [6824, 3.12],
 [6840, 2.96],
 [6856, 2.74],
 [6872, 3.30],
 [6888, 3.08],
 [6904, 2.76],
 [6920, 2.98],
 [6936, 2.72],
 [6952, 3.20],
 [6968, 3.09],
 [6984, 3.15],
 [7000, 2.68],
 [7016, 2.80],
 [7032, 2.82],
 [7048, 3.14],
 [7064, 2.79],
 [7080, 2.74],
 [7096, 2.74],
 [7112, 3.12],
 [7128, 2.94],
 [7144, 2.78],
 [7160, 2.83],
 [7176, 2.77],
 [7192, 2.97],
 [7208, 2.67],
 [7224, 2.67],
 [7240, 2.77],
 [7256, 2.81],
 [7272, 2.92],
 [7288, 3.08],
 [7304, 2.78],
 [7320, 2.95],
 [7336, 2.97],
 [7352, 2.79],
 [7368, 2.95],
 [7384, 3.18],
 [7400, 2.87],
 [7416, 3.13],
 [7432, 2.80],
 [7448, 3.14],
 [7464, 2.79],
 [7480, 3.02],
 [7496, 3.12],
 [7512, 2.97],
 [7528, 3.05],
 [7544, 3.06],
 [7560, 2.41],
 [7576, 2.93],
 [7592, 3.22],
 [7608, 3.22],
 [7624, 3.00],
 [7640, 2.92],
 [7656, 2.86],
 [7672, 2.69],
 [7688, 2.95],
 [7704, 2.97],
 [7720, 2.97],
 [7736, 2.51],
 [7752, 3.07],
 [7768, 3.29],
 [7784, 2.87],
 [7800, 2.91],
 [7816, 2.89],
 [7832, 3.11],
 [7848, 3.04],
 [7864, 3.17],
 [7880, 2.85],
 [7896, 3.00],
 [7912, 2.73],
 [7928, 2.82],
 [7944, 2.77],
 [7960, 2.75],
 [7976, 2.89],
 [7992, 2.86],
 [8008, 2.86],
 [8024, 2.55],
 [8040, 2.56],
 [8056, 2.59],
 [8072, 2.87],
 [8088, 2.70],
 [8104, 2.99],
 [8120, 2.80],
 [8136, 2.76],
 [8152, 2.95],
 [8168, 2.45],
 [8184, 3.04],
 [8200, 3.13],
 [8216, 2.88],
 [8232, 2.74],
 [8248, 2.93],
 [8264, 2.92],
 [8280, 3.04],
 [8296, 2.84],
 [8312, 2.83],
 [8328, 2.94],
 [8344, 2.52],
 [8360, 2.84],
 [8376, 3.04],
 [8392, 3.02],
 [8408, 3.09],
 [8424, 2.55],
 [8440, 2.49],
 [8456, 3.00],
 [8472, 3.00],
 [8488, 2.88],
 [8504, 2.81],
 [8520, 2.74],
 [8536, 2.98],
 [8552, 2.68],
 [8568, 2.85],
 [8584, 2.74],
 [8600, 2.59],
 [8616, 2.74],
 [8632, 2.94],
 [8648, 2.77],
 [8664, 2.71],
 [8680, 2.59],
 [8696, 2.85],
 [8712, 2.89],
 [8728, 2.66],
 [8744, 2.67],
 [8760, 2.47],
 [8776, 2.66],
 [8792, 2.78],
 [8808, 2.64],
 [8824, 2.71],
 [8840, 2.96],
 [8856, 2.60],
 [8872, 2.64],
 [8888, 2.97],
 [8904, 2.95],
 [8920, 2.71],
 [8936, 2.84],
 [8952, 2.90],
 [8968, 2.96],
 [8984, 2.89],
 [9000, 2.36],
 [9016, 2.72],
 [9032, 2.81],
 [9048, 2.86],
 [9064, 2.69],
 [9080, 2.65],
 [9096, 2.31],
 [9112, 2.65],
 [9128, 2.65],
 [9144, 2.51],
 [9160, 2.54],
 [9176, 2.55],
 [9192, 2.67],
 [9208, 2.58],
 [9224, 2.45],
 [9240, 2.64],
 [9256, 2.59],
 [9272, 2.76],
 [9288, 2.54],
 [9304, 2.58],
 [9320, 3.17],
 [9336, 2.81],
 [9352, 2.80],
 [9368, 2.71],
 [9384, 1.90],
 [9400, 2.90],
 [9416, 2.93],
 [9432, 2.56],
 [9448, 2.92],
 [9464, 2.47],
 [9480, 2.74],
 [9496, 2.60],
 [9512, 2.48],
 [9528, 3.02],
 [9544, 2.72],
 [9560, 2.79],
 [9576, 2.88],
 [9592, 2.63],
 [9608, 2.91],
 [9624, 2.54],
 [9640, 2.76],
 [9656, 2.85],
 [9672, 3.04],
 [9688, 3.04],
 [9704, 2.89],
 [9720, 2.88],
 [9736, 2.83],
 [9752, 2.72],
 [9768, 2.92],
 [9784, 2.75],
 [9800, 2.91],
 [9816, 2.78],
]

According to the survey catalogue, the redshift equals 0.284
